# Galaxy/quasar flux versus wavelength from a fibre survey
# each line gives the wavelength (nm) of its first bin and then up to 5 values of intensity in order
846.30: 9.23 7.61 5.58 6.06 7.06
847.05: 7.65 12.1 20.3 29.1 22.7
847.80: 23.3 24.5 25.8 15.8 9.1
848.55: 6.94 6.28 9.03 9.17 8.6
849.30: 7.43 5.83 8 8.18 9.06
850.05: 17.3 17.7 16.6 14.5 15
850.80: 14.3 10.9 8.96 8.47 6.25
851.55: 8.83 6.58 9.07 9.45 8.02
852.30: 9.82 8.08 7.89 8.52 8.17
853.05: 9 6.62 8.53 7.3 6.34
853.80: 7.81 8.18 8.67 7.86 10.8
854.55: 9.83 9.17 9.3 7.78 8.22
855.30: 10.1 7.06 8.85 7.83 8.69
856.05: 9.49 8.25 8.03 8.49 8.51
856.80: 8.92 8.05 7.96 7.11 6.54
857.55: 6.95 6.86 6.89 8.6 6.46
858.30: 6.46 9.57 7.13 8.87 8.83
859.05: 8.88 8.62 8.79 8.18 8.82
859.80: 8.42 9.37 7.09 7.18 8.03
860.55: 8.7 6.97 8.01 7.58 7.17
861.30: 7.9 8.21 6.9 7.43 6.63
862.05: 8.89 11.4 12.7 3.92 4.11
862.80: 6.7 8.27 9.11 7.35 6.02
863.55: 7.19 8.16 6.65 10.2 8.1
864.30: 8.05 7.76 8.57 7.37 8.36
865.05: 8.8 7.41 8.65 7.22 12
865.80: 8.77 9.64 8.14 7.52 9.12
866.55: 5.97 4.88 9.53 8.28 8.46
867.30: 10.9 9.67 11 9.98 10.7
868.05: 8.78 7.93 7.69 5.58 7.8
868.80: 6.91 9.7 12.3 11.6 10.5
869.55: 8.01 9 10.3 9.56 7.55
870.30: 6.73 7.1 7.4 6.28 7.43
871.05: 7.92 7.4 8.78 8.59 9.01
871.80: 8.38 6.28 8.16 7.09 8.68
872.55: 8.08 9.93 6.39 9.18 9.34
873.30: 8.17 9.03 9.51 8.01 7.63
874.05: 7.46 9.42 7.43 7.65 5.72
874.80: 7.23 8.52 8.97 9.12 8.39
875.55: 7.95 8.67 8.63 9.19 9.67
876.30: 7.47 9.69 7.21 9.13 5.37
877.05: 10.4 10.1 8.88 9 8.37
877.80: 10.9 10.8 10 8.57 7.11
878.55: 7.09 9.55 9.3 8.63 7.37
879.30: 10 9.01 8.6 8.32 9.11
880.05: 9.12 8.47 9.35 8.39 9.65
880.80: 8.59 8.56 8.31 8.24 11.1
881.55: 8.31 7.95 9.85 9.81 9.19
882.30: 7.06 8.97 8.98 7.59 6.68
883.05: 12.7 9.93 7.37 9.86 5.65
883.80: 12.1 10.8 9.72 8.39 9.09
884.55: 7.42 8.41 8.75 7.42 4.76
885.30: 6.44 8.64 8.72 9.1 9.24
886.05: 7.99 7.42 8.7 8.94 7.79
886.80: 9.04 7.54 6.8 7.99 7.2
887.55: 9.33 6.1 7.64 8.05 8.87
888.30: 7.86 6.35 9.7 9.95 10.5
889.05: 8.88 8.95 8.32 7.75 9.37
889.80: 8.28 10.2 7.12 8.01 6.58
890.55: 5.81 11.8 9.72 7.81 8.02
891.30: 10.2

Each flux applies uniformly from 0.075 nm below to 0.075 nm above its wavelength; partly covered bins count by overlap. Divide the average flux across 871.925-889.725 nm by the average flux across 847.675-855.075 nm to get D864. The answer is 0.82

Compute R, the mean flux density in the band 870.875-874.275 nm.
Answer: 8.27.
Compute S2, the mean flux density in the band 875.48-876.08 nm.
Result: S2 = 8.62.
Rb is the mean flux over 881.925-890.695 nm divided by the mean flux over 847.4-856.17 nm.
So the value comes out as 0.78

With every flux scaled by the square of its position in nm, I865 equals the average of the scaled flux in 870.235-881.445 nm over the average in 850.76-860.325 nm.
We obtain 1.06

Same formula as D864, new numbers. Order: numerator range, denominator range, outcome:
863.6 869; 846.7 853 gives 0.71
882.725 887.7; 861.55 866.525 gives 1.04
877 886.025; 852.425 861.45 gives 1.08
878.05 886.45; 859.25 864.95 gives 1.10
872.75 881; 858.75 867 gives 1.07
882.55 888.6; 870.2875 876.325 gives 1.02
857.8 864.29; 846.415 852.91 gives 0.68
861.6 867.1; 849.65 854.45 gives 0.82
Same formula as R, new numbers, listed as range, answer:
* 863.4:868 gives 8.53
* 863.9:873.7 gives 8.5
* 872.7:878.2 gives 8.59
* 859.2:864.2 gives 7.89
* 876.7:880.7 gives 8.9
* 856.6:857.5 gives 7.81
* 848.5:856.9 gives 9.16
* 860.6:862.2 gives 7.77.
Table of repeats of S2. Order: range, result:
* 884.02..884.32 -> 9.1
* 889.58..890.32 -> 8.59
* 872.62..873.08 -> 8.5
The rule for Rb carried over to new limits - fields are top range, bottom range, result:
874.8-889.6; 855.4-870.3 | 1.04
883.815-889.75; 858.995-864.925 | 1.05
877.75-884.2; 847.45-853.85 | 0.79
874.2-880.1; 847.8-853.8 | 0.82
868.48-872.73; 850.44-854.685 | 0.92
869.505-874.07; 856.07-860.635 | 1.01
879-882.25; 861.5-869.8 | 1.06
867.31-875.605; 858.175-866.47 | 1.04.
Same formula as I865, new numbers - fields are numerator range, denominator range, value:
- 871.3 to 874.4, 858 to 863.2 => 1.07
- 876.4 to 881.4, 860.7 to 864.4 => 1.18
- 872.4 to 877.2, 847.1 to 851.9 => 0.68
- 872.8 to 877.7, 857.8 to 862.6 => 1.08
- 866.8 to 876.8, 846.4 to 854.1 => 0.81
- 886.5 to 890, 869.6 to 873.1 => 1.08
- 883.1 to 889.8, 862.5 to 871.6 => 1.06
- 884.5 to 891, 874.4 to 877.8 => 1.00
